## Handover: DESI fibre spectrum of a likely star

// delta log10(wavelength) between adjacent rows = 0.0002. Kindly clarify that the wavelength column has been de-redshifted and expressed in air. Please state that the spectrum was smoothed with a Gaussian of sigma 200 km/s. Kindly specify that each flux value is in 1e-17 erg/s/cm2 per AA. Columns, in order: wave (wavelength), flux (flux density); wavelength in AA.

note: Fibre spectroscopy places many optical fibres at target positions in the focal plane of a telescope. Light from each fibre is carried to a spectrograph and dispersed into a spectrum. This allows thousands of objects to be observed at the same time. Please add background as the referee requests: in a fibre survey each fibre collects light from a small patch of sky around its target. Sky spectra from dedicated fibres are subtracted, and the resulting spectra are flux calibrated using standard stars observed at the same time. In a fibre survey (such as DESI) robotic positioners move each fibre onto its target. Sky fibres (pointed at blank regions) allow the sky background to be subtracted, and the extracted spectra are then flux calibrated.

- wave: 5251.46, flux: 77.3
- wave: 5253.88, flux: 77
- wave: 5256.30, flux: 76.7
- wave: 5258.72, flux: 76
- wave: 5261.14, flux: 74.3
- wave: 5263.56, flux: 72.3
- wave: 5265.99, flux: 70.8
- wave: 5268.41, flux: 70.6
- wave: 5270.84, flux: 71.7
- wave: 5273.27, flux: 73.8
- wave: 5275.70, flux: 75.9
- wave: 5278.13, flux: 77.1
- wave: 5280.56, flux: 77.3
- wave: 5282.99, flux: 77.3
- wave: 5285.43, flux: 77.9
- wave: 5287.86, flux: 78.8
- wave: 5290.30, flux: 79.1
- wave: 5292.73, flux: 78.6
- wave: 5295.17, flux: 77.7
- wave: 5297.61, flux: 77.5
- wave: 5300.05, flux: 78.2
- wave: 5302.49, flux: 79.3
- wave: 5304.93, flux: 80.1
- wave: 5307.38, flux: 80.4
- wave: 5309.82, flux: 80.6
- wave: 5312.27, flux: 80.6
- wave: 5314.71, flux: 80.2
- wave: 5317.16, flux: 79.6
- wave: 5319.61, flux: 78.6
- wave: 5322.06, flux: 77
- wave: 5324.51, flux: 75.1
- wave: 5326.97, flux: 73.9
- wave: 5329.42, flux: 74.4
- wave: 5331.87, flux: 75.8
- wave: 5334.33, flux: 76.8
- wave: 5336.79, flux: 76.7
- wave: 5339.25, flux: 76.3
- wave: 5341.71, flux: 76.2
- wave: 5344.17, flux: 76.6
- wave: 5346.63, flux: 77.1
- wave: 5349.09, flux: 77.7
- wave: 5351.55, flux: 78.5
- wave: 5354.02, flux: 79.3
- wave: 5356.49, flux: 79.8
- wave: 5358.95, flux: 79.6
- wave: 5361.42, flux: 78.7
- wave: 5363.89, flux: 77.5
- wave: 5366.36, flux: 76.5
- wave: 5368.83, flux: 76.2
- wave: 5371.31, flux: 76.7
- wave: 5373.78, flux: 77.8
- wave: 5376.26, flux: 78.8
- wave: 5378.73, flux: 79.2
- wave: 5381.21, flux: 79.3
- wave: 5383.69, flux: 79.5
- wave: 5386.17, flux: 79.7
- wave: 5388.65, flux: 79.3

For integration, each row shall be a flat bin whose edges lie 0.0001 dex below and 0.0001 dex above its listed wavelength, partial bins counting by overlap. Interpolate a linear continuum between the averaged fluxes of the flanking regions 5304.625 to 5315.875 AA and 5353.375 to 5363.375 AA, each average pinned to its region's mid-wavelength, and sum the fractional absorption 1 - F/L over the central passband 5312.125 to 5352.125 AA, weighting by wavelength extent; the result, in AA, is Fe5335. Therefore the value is 1.4 AA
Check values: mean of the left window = 80.4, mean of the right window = 79.2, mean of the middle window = 77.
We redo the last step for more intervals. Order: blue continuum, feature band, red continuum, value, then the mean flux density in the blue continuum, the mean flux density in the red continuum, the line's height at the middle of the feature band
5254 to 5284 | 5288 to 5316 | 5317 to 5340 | -1.4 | 74.6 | 76.3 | 75.5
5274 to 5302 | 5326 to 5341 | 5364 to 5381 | 0.4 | 77.7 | 77.6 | 77.7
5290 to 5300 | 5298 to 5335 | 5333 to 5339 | -0.3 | 78.2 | 76.6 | 77.3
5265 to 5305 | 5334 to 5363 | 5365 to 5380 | -0.2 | 76.5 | 77.5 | 77.3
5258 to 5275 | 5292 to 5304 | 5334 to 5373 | -0.6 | 72.8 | 77.5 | 74.5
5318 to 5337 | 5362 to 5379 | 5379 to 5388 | 0.3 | 76.1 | 79.4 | 78.6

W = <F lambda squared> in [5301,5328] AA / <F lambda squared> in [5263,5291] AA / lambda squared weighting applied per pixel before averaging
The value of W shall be 1.06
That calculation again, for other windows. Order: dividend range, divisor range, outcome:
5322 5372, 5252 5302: 1.04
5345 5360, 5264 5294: 1.07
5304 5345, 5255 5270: 1.08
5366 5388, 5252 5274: 1.11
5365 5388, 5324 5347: 1.05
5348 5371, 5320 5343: 1.04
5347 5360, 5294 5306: 1.02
